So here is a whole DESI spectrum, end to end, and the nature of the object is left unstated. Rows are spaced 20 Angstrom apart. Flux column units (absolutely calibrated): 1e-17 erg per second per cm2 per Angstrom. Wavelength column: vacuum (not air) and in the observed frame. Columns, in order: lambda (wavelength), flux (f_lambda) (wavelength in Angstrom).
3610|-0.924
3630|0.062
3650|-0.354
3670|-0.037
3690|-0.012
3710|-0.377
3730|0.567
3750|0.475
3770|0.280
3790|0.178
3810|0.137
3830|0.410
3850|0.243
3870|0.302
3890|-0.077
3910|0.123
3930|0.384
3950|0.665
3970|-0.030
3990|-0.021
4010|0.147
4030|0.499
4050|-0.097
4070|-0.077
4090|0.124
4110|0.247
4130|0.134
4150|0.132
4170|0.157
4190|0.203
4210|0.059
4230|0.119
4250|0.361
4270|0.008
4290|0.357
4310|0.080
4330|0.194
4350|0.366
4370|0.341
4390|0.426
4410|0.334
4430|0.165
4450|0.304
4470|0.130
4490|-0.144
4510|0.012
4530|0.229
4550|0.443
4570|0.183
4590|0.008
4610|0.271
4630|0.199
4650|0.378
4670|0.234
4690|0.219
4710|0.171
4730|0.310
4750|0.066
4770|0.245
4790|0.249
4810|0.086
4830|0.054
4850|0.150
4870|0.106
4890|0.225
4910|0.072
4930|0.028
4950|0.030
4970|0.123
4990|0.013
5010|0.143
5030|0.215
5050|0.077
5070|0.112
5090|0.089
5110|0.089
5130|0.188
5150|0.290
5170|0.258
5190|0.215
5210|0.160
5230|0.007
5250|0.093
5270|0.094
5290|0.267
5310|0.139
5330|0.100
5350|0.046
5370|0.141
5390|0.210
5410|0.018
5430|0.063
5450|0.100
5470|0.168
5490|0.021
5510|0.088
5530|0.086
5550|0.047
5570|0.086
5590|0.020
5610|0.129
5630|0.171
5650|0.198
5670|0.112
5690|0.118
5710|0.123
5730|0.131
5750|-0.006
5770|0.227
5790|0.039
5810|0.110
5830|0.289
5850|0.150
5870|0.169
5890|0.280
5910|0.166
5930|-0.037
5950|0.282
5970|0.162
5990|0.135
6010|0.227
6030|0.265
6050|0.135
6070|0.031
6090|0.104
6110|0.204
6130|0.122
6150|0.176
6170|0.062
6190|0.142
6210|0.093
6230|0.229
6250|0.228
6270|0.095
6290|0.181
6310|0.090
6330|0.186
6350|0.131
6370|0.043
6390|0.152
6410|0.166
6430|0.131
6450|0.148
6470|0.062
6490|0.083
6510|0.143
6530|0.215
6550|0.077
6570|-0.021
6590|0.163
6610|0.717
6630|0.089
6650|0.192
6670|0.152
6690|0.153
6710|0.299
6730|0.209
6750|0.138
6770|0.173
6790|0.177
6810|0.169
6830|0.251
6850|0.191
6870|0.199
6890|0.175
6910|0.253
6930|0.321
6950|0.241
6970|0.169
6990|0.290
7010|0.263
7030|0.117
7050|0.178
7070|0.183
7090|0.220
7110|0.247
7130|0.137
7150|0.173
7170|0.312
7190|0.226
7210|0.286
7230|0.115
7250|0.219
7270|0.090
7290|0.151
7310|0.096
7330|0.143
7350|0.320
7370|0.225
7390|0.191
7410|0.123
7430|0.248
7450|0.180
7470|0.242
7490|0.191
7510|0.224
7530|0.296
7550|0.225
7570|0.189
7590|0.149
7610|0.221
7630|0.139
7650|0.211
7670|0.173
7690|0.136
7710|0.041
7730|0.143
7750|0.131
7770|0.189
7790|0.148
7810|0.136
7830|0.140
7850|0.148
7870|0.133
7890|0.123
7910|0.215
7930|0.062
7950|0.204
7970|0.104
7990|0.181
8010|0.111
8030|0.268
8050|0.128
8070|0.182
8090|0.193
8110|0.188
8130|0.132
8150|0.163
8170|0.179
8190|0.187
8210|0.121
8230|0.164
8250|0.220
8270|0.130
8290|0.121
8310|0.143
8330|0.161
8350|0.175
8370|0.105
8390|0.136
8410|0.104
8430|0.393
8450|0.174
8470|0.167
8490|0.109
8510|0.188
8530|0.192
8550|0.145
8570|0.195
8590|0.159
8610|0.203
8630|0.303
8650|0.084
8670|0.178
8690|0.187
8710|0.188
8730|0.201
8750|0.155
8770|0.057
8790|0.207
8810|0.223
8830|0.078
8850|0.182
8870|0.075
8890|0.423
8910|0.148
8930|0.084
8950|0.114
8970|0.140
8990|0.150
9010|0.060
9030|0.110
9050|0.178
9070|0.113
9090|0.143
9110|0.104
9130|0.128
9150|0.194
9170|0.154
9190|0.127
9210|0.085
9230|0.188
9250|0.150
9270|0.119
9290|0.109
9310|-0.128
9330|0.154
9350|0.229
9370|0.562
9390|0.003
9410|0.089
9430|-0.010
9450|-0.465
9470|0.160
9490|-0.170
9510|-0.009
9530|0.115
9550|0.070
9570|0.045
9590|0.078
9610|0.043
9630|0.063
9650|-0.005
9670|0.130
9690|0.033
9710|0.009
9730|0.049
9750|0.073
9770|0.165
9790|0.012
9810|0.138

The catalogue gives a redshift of 0.774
